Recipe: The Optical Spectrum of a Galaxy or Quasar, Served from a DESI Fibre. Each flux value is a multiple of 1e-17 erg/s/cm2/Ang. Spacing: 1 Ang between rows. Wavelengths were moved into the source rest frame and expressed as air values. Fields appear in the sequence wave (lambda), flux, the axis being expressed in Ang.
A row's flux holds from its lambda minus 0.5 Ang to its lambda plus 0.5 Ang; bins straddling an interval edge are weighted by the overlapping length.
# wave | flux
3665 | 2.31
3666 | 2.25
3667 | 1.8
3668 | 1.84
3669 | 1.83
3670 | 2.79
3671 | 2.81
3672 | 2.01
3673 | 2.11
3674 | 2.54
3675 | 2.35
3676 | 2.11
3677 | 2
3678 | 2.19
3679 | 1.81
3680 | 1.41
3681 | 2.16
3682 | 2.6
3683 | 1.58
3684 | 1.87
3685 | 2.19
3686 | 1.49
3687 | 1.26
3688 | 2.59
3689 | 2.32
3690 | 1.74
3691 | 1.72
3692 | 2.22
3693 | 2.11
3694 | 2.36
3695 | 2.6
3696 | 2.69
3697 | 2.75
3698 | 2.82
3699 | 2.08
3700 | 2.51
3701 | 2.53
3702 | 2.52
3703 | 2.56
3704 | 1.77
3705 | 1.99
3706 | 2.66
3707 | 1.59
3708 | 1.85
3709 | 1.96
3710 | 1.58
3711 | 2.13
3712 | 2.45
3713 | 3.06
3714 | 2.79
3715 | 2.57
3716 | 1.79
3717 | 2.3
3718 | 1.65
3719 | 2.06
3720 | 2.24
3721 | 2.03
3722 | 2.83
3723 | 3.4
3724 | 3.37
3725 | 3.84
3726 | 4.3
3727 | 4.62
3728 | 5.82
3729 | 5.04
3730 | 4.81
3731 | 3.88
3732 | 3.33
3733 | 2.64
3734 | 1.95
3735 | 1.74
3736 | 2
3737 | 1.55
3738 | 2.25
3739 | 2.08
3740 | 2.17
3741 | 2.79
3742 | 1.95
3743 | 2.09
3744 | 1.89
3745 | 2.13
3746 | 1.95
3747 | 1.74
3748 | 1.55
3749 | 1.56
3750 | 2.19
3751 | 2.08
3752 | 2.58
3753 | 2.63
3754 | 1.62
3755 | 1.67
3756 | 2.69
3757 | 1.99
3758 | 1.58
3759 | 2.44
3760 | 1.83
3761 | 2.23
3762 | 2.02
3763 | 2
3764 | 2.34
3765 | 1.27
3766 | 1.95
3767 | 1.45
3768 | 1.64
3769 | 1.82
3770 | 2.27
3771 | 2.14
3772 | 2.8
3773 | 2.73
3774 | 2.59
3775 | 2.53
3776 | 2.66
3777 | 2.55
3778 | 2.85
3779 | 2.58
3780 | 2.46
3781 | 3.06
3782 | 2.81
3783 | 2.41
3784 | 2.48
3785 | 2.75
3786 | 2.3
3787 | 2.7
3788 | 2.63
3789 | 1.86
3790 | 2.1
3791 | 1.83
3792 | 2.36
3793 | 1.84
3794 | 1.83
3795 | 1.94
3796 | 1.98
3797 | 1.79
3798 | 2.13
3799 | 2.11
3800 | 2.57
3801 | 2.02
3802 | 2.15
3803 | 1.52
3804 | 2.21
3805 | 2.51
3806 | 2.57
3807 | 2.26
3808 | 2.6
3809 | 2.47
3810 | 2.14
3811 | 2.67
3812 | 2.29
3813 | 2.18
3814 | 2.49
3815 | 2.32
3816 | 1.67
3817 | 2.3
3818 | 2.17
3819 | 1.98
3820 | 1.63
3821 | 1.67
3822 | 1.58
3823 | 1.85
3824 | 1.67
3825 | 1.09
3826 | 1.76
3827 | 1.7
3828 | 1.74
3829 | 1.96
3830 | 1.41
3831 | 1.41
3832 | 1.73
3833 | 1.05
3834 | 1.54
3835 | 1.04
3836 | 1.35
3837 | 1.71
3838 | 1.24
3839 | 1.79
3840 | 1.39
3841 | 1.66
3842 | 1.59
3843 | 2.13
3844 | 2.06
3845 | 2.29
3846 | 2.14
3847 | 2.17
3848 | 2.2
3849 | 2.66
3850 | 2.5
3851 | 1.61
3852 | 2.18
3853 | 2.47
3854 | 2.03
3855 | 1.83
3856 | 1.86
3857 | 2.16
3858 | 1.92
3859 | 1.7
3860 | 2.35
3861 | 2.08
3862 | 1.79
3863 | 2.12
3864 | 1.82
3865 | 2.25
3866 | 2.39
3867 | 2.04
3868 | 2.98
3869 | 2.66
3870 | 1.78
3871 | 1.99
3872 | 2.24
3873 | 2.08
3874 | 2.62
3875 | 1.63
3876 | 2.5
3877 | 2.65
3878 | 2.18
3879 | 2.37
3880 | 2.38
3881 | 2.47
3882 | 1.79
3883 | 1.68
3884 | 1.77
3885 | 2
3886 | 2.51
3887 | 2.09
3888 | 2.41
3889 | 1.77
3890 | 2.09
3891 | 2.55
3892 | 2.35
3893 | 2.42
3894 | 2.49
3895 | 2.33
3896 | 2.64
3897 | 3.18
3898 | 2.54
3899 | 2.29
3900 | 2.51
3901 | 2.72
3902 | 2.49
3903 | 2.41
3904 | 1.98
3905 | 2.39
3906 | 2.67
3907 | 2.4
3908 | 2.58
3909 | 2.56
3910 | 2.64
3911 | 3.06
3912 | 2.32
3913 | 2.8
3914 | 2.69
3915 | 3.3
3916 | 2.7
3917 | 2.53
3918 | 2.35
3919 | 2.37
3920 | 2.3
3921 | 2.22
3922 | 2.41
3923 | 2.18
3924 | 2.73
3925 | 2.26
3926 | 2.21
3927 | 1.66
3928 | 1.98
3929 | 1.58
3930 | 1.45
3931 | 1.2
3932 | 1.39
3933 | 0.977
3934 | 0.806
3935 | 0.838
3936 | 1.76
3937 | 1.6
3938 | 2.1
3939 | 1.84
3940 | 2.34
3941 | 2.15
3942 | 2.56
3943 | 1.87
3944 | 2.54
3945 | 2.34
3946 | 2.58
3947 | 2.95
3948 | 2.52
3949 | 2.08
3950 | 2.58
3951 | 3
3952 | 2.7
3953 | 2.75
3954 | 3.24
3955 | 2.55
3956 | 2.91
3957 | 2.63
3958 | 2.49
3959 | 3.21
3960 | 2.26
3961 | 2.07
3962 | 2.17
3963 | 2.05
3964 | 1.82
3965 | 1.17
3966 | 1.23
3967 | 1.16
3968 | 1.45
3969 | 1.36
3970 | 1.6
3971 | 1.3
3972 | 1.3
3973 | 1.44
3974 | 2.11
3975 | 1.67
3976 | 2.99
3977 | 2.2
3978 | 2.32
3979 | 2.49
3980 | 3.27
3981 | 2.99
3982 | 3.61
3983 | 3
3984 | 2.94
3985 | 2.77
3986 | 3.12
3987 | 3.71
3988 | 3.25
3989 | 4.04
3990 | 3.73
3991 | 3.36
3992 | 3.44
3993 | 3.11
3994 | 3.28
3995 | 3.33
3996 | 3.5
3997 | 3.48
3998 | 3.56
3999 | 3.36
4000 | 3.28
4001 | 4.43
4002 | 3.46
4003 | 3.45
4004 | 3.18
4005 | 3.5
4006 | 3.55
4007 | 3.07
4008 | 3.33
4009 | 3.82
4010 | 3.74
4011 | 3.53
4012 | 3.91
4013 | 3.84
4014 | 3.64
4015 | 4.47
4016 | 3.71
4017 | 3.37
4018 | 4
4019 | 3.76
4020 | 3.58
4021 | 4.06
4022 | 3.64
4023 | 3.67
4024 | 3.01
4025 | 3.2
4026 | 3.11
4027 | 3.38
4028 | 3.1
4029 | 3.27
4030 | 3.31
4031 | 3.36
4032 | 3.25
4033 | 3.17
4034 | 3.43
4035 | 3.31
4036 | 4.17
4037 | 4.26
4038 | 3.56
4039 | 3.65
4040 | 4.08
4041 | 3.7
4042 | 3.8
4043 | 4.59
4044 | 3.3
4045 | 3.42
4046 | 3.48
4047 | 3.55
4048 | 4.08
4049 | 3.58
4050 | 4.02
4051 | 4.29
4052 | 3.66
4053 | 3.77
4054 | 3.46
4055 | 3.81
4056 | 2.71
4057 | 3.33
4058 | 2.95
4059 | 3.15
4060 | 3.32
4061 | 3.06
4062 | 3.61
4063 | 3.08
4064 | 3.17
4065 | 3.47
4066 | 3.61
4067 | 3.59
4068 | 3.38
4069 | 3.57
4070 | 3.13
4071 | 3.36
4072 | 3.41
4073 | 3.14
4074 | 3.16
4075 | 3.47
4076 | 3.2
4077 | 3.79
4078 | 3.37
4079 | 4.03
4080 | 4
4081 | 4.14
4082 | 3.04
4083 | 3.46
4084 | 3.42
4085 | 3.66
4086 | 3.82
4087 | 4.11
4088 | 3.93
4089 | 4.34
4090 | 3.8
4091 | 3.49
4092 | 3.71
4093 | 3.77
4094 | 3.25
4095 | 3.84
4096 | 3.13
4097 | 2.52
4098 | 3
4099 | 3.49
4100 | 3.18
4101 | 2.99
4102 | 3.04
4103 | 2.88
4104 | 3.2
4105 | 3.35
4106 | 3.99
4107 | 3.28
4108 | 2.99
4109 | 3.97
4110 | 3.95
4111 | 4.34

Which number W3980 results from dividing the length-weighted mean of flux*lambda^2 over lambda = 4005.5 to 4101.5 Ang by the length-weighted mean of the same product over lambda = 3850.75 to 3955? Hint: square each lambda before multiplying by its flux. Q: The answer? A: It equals 1.70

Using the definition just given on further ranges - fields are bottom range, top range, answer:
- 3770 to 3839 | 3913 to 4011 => 1.31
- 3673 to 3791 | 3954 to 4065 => 1.55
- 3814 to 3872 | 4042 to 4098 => 2.08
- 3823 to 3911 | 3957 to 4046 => 1.59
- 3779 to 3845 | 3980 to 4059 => 1.96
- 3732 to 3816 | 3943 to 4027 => 1.49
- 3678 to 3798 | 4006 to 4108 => 1.77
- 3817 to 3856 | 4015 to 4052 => 2.23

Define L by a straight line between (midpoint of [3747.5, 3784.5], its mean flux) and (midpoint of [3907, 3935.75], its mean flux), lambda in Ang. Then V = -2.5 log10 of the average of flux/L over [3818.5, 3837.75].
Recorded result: 0.36 mag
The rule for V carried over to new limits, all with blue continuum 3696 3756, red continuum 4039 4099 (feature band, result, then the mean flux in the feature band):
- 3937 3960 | 0.26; 2.52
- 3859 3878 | 0.31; 2.21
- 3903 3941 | 0.40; 2.14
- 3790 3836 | 0.38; 1.94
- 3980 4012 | -0.03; 3.42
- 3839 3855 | 0.37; 2.06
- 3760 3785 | 0.15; 2.32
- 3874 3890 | 0.35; 2.16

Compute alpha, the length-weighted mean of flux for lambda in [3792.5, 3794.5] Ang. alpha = 1.83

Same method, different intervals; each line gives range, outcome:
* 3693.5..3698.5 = 2.64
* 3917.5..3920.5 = 2.34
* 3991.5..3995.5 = 3.29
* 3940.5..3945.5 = 2.29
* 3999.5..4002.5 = 3.72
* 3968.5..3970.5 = 1.48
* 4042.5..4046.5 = 3.7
